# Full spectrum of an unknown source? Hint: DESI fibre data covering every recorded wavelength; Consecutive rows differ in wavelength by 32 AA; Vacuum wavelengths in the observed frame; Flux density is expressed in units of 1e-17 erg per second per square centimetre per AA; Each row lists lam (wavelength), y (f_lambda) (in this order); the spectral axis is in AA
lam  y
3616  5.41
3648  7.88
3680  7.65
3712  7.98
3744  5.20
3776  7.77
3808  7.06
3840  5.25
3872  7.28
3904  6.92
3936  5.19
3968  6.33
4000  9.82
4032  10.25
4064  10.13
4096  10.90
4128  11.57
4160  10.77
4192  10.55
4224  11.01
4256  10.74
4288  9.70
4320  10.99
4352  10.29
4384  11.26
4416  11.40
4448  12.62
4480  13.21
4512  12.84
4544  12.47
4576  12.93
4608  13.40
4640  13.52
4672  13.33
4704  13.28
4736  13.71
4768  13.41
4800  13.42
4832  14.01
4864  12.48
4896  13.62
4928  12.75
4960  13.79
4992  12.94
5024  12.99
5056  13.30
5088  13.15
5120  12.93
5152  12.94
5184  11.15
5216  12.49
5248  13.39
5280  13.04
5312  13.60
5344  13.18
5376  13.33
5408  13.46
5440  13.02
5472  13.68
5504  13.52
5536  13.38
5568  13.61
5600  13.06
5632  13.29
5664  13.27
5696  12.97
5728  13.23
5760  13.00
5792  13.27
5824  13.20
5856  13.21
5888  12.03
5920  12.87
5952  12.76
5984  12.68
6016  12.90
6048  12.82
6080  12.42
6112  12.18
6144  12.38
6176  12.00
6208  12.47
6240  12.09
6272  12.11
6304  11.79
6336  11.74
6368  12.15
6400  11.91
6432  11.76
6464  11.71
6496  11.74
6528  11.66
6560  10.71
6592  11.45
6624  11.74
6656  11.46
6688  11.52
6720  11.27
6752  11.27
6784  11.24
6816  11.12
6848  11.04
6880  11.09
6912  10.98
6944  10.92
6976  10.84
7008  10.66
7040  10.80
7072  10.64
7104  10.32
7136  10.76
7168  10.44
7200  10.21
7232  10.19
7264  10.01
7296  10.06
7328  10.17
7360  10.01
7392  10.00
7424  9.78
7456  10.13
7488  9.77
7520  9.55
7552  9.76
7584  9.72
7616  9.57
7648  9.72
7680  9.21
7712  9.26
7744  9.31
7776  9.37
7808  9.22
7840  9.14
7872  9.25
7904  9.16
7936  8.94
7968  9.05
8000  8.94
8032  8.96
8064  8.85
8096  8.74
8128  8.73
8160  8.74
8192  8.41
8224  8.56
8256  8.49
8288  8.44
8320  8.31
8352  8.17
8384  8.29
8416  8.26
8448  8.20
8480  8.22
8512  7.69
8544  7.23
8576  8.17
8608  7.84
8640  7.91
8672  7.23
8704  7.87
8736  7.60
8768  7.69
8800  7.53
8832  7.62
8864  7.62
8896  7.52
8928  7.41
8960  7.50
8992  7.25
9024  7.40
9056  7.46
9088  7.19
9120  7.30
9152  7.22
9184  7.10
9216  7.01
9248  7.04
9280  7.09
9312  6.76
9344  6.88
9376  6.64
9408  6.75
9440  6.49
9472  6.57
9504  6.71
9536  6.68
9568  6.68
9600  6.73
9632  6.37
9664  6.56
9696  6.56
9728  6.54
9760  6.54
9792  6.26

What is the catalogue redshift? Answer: 0.000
